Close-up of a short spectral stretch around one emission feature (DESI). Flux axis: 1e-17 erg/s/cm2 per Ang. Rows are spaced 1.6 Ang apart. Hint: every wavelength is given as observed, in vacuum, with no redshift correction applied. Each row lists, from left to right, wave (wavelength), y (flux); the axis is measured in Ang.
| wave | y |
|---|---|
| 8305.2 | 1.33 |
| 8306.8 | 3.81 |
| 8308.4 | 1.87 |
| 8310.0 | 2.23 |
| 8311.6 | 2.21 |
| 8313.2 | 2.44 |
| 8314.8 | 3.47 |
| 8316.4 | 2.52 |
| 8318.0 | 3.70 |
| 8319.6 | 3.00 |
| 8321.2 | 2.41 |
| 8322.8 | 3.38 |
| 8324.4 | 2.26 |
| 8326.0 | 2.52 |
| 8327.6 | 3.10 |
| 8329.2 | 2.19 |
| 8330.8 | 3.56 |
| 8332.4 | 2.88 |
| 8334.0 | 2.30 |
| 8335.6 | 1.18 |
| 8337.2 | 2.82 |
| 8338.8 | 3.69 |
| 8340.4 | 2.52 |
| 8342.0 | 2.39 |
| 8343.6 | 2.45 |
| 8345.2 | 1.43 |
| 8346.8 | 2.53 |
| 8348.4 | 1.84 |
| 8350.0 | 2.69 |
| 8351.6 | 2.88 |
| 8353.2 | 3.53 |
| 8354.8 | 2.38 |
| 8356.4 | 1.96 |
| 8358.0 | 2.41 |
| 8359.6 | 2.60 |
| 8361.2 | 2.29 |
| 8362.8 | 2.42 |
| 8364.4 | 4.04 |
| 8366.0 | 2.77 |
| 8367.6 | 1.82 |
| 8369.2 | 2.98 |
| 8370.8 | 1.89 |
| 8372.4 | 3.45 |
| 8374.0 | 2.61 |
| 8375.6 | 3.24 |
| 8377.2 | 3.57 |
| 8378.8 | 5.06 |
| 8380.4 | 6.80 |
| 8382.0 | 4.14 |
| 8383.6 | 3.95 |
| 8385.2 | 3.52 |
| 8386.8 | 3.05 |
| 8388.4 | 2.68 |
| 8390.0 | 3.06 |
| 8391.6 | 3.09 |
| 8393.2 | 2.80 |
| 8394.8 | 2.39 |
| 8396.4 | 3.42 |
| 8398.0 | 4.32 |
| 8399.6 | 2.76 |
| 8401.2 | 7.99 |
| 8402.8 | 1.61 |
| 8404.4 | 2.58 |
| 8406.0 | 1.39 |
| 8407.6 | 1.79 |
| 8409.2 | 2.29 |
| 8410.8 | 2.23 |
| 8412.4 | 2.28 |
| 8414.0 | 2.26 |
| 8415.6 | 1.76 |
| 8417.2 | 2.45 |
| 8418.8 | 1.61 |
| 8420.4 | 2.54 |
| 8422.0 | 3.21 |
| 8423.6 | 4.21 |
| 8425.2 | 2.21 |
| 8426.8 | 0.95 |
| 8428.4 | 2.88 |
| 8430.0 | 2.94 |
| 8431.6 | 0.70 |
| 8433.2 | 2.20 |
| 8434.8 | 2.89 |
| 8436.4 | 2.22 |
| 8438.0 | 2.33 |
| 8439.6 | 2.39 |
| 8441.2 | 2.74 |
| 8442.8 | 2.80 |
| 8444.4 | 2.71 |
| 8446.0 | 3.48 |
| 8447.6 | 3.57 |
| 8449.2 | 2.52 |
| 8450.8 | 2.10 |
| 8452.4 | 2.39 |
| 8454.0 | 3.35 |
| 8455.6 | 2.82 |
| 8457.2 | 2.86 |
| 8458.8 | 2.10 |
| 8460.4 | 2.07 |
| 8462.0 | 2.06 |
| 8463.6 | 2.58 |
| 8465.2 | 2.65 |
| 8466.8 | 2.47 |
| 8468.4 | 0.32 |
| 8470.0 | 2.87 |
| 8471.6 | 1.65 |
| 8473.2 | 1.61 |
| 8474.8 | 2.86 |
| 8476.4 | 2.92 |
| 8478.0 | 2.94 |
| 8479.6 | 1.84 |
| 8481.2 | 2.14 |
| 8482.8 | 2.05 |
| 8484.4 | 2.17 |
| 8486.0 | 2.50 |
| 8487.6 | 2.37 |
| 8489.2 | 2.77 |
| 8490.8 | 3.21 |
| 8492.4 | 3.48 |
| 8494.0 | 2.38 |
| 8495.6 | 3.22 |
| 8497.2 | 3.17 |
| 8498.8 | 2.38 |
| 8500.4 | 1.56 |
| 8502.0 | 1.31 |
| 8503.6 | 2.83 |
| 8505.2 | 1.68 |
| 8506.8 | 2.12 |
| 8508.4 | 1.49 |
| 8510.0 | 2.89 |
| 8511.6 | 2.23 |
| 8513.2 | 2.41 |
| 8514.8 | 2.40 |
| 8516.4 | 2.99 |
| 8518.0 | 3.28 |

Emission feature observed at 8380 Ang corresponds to [S II]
